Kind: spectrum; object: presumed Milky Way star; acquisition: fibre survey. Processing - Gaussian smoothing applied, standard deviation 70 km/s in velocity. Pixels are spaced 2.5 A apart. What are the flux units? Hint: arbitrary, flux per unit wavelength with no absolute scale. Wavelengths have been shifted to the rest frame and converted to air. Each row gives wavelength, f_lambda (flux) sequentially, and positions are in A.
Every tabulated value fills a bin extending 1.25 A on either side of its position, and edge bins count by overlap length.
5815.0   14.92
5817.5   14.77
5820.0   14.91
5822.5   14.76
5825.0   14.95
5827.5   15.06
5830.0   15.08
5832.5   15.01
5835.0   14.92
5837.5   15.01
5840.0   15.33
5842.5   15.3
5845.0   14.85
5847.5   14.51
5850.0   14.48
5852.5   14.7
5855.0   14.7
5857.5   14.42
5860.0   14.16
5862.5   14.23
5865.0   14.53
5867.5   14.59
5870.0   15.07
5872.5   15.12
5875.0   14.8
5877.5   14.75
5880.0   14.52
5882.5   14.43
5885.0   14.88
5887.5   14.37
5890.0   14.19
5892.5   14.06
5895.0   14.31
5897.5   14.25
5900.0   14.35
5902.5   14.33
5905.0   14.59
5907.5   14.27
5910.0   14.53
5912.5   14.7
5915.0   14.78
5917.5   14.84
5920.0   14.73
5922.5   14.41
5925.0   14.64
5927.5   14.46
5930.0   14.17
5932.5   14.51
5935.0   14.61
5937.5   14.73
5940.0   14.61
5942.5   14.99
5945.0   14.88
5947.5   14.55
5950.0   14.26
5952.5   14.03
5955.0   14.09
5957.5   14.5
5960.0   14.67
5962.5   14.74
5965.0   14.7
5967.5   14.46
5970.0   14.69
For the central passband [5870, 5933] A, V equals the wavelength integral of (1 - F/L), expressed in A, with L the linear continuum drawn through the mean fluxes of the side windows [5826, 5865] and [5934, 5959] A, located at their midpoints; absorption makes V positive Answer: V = 0.5 A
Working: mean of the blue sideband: 14.8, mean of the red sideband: 14.5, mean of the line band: 14.5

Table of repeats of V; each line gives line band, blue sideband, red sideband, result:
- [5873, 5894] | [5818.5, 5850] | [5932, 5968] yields 0.38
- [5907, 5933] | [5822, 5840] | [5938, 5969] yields 0.20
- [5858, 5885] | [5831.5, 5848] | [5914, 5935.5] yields 0.40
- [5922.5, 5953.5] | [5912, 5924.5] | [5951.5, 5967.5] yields 0.09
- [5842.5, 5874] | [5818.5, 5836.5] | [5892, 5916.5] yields 0.22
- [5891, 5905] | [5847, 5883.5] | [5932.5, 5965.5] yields 0.29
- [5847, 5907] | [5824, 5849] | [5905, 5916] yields 1.02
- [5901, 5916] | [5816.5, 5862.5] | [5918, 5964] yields 0.10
